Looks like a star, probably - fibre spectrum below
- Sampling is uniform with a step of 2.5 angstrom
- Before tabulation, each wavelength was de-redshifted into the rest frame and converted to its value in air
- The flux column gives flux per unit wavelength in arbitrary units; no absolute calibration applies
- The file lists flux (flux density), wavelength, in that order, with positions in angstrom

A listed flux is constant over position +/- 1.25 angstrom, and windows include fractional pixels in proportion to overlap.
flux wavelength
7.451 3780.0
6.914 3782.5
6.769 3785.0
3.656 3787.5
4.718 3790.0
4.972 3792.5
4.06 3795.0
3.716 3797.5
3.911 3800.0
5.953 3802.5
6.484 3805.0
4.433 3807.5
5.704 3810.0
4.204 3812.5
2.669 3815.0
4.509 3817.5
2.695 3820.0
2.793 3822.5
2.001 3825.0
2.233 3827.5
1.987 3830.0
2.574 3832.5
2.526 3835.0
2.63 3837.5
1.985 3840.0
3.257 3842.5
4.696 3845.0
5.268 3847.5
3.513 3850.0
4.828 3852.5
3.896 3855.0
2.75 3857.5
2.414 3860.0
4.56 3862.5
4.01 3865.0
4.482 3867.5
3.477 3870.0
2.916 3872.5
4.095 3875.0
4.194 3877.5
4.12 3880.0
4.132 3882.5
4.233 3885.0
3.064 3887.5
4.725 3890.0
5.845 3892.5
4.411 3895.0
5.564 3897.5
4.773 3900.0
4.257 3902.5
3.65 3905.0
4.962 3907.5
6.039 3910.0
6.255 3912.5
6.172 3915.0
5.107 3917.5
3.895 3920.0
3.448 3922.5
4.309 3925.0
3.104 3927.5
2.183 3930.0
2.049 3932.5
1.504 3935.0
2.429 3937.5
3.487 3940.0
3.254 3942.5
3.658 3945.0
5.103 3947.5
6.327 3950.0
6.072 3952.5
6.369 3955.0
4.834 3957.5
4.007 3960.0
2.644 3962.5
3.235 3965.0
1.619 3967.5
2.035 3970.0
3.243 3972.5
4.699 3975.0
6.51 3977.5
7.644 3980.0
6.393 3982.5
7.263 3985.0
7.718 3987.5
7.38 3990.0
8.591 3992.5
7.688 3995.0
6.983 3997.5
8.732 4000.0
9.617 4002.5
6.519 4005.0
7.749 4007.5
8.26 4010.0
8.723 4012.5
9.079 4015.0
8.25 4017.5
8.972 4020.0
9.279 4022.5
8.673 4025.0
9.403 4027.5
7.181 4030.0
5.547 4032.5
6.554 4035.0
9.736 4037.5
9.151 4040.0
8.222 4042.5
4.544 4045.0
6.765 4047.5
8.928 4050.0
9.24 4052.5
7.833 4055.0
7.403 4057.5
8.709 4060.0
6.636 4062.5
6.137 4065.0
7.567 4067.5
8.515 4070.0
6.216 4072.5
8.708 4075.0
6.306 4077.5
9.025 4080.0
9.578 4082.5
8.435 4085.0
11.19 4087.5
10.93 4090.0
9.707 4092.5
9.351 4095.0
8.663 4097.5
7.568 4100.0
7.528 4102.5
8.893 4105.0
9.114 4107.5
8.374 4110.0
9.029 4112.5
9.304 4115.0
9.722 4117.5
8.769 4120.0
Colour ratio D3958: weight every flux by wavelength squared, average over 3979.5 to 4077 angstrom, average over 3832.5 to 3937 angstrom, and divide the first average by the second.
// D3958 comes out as 2.13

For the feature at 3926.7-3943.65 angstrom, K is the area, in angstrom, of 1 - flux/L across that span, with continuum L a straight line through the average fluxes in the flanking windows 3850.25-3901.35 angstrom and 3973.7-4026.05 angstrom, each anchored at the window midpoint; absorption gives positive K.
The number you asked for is 9.6 angstrom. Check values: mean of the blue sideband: 4.11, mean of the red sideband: 7.84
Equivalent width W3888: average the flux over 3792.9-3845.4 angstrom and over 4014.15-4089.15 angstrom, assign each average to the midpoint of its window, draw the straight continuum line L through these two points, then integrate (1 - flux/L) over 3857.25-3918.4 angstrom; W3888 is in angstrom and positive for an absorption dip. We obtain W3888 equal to 6.2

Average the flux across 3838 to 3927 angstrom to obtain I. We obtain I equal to 4.24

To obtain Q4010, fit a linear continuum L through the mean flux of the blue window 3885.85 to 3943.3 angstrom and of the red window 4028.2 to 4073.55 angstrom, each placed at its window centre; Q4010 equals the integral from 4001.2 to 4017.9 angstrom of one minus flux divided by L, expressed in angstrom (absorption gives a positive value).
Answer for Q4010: -4.7 angstrom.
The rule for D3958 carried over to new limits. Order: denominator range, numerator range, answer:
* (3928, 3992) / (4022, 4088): 1.84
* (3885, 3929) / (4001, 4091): 1.88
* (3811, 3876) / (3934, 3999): 1.61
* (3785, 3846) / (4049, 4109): 2.58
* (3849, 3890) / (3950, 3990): 1.40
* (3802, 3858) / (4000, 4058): 2.48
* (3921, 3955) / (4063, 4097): 2.47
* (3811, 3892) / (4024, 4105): 2.58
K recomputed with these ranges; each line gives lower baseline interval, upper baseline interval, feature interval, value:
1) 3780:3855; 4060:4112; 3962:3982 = 7.6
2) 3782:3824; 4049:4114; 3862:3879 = 4.8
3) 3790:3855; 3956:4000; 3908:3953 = 7.8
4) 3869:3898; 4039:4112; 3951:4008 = 3.1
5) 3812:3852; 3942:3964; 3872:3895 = -2.4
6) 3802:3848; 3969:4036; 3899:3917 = 0.6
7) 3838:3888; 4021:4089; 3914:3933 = 4.7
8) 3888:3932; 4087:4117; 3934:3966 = 8.3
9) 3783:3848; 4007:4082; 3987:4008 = -2.4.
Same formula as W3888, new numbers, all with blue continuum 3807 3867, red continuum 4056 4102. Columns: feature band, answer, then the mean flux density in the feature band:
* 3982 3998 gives -2.3 angstrom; 7.5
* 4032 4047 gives 0.4 angstrom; 7.35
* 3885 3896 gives 0.1 angstrom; 4.48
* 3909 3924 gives -0.3 angstrom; 5.12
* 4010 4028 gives -4.3 angstrom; 8.85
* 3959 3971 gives 6.6 angstrom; 2.69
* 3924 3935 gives 5.3 angstrom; 2.72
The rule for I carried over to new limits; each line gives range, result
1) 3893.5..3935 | 4.31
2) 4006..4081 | 7.9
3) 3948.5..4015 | 6.24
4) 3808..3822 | 3.92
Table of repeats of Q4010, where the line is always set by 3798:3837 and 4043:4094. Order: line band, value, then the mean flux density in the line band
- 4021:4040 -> -1.78 angstrom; 8.14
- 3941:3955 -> 2.32 angstrom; 4.99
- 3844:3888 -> 5.32 angstrom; 3.94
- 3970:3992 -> 1.33 angstrom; 6.19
